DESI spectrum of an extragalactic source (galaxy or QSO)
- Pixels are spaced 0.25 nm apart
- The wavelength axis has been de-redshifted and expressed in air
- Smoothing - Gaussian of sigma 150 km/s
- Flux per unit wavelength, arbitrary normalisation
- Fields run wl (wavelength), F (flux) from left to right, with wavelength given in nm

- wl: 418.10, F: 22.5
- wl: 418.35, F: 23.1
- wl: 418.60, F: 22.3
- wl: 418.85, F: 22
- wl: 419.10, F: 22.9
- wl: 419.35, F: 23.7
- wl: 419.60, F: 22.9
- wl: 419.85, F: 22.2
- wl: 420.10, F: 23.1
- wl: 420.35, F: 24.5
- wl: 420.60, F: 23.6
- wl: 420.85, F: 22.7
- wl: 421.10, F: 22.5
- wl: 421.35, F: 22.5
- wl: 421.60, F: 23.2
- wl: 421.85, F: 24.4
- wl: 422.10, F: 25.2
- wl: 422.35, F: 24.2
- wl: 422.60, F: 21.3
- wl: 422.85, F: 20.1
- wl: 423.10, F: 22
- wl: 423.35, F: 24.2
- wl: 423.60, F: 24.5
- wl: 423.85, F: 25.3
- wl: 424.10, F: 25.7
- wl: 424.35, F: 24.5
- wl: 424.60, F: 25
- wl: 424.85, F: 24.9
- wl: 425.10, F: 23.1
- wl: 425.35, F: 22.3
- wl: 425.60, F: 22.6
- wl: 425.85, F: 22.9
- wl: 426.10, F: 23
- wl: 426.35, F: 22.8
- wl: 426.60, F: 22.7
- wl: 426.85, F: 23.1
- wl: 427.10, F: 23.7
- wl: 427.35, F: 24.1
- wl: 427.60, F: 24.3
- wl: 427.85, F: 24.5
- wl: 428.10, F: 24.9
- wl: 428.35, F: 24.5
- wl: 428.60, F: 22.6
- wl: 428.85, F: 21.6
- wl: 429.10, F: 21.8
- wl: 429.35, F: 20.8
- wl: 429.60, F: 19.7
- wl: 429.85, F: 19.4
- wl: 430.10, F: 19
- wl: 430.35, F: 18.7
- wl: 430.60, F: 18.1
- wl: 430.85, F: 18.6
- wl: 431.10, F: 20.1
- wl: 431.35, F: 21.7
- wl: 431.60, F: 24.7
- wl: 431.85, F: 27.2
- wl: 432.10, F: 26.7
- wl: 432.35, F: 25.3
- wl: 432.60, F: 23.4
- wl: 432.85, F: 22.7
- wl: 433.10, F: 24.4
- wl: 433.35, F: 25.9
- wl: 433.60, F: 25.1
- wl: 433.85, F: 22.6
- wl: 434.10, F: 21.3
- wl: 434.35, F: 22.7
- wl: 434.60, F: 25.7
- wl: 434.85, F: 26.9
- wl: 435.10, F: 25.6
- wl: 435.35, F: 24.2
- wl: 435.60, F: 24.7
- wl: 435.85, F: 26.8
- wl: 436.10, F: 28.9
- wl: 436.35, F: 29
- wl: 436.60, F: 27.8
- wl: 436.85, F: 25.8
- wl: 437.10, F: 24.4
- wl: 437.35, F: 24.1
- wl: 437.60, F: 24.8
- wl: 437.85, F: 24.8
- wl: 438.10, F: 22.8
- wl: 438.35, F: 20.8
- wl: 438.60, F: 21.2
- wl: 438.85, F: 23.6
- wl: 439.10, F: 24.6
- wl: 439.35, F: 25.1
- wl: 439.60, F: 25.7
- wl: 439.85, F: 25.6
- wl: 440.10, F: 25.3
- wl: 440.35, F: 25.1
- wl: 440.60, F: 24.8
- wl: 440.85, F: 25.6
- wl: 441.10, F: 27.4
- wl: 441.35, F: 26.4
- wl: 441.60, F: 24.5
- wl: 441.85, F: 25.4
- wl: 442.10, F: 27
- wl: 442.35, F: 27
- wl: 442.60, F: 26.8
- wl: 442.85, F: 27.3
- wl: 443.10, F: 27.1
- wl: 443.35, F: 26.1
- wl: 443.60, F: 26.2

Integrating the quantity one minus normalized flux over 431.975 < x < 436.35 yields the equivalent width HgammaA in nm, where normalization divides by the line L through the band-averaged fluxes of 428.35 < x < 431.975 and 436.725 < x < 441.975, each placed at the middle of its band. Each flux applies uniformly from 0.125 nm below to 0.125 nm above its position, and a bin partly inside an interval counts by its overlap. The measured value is -0.45 nm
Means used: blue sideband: 21.1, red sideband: 24.7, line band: 25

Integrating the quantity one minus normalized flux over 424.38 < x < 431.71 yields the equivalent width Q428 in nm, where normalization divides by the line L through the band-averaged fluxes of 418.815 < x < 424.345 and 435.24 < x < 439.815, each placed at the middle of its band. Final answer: 0.53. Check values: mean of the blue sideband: 23.4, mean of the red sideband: 25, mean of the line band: 22.3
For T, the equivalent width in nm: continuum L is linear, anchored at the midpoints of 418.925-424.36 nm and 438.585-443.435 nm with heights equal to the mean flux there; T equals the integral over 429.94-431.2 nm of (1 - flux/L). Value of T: 0.286 nm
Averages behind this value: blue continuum 23.4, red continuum 25.7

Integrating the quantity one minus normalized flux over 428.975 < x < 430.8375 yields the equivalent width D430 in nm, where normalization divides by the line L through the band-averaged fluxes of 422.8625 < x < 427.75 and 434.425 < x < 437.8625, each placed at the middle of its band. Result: 0.38 nm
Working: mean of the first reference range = 23.6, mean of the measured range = 19.6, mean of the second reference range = 26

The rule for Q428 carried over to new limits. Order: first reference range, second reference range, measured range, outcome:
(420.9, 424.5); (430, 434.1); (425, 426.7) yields 0.037 nm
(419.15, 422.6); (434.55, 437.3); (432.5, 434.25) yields 0.148 nm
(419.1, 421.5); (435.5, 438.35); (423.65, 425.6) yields -0.046 nm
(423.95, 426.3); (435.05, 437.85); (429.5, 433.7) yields 0.445 nm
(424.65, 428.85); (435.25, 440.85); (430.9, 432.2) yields 0.023 nm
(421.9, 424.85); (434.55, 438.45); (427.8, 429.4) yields 0.099 nm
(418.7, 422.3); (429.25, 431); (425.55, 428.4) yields -0.431 nm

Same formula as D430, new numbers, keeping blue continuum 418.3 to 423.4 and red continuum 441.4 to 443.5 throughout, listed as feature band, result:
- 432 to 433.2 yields 0.02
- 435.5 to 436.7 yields -0.10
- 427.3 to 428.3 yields -0.02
